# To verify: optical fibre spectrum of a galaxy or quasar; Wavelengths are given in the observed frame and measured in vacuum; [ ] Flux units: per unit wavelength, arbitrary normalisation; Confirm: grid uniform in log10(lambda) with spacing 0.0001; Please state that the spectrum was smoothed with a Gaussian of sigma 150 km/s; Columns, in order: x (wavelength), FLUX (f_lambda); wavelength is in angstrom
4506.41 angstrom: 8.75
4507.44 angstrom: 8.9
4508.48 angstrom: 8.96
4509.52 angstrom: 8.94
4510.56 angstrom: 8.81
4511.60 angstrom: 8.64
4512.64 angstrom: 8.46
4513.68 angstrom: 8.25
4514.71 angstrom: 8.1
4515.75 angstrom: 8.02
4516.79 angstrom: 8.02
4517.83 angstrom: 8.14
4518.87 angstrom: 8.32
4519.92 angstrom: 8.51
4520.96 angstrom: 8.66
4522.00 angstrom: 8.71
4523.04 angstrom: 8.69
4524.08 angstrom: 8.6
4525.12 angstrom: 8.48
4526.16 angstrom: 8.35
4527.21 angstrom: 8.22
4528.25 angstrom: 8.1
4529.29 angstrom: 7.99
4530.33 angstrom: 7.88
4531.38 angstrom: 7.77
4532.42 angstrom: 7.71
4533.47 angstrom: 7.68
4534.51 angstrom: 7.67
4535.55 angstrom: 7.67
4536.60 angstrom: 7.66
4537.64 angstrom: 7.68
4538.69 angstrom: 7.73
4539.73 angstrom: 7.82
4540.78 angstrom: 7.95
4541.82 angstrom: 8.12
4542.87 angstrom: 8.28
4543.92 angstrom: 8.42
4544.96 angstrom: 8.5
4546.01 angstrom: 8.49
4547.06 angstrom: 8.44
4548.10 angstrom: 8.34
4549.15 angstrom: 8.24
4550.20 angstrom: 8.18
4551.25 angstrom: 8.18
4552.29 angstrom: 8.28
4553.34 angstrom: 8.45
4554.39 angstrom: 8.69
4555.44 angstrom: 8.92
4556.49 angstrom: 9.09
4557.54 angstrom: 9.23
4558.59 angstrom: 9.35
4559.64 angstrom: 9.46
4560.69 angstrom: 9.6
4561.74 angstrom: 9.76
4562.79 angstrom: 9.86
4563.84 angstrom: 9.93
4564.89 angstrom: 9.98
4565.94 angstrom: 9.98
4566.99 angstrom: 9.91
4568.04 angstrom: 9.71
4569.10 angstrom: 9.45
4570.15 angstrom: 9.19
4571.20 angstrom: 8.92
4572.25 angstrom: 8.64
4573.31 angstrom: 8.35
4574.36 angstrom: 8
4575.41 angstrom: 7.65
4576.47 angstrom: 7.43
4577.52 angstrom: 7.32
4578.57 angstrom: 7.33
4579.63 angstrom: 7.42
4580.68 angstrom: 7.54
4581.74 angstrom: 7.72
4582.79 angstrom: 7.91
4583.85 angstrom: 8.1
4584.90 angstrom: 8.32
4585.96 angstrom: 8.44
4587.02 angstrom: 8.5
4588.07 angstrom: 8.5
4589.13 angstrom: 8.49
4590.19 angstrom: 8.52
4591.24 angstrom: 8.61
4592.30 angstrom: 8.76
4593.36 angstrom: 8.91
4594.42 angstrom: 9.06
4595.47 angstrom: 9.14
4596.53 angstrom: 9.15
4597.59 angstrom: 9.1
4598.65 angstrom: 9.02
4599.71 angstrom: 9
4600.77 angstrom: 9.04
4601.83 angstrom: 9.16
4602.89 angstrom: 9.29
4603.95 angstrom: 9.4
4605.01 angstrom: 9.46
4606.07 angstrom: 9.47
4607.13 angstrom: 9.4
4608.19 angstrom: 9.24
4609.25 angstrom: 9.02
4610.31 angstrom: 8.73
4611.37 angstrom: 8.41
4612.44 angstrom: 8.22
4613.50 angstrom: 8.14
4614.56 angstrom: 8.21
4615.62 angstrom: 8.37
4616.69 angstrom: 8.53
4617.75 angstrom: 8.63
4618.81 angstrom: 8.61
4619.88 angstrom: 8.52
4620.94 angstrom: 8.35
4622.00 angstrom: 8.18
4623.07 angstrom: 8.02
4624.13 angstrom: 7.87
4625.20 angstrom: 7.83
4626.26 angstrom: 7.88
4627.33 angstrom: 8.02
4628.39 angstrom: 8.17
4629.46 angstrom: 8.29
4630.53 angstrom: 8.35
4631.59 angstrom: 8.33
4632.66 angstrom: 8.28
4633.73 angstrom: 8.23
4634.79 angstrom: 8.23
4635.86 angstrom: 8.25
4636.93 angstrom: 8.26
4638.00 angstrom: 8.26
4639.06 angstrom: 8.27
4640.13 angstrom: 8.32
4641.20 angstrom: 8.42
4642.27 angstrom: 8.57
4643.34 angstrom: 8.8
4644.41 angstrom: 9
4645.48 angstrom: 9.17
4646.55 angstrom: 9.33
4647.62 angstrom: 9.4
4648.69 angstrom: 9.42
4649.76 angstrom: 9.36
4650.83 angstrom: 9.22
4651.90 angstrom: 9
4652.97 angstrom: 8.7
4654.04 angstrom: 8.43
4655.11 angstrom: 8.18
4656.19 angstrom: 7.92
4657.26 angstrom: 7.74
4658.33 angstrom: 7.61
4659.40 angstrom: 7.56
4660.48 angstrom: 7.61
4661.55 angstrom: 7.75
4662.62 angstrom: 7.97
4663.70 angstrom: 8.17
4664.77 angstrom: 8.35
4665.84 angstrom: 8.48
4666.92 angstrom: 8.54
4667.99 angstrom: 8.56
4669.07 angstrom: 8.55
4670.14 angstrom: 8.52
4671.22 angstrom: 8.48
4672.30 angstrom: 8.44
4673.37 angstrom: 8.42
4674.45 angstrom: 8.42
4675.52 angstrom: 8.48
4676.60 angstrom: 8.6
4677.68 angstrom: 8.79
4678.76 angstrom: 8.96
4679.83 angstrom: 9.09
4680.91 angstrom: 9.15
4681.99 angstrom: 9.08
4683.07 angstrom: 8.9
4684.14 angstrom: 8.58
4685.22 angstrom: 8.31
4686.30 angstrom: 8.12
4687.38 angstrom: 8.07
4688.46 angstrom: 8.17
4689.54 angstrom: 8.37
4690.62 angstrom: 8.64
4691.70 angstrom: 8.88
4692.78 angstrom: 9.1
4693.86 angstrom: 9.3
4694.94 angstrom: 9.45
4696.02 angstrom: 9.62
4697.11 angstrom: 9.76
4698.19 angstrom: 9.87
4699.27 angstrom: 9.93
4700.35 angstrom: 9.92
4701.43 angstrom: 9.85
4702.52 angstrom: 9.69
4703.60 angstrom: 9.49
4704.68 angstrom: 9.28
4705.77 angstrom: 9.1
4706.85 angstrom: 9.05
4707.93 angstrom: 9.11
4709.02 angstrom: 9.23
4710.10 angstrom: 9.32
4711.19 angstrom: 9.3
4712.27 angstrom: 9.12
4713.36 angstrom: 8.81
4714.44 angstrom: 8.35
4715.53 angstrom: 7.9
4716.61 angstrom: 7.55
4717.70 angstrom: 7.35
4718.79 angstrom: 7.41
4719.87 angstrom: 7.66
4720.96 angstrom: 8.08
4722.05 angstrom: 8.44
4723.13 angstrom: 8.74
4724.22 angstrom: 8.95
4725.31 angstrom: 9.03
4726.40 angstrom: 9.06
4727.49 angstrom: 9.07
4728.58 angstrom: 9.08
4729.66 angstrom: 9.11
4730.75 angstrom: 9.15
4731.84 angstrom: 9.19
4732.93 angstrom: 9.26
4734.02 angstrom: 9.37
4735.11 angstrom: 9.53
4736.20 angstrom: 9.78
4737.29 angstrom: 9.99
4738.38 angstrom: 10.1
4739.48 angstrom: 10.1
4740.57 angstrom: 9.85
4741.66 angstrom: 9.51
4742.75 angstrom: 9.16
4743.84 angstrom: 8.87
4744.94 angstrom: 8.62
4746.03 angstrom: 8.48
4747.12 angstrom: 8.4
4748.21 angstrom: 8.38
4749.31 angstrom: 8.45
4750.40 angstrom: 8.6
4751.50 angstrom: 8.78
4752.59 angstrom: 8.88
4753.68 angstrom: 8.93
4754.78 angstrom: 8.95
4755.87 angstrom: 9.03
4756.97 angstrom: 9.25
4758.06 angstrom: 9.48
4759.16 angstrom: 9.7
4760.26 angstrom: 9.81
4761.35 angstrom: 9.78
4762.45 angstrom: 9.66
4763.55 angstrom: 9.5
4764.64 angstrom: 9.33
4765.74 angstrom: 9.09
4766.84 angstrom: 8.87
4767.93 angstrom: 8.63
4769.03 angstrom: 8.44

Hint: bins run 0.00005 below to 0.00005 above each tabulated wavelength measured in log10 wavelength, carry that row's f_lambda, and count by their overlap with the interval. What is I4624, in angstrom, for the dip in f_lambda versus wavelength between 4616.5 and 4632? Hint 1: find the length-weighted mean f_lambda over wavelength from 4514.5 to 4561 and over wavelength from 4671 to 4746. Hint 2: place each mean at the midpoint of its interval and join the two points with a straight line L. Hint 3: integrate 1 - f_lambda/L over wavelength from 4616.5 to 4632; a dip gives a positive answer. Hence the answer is 0.7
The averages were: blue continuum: 8.31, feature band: 8.23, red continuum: 8.96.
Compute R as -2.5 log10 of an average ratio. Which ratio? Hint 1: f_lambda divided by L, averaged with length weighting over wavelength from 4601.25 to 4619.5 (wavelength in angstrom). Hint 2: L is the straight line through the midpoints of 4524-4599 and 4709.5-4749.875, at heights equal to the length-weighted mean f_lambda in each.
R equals -0.03 mag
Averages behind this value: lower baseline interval 8.5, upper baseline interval 8.88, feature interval 8.84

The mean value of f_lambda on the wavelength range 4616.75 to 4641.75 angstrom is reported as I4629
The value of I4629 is 8.25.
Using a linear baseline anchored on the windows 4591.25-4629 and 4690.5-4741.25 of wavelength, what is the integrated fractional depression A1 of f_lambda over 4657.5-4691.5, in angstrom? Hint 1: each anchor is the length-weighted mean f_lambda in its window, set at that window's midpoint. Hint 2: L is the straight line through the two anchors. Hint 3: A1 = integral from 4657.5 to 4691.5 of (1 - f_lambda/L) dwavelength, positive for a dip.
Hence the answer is 2.0 angstrom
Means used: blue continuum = 8.69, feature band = 8.41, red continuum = 9.11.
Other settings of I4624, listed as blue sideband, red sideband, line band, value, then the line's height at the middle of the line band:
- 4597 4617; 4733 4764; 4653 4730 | 3.7 angstrom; 9.11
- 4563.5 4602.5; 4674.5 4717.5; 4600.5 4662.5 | 1.9 angstrom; 8.78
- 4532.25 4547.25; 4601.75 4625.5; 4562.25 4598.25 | -1.3 angstrom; 8.35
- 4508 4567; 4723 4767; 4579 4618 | 0.2 angstrom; 8.71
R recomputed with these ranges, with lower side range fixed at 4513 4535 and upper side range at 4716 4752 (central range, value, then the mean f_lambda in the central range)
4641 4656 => -0.04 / 8.91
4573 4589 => 0.06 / 7.91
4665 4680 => 0.01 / 8.58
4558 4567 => -0.17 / 9.75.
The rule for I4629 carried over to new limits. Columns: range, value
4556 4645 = 8.65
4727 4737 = 9.31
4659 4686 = 8.47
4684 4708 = 9.12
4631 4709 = 8.72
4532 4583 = 8.49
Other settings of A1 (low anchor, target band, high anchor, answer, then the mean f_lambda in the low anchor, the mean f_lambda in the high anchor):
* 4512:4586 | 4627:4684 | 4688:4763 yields 2.0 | 8.42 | 9.06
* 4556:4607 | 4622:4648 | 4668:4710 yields 1.5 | 8.84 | 8.97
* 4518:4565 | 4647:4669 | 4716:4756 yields 0.8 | 8.47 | 8.89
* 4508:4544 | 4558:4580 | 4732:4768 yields -1.4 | 8.19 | 9.22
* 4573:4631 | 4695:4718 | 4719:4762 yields -0.6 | 8.46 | 9.08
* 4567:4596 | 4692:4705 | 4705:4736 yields -1.3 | 8.4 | 8.78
